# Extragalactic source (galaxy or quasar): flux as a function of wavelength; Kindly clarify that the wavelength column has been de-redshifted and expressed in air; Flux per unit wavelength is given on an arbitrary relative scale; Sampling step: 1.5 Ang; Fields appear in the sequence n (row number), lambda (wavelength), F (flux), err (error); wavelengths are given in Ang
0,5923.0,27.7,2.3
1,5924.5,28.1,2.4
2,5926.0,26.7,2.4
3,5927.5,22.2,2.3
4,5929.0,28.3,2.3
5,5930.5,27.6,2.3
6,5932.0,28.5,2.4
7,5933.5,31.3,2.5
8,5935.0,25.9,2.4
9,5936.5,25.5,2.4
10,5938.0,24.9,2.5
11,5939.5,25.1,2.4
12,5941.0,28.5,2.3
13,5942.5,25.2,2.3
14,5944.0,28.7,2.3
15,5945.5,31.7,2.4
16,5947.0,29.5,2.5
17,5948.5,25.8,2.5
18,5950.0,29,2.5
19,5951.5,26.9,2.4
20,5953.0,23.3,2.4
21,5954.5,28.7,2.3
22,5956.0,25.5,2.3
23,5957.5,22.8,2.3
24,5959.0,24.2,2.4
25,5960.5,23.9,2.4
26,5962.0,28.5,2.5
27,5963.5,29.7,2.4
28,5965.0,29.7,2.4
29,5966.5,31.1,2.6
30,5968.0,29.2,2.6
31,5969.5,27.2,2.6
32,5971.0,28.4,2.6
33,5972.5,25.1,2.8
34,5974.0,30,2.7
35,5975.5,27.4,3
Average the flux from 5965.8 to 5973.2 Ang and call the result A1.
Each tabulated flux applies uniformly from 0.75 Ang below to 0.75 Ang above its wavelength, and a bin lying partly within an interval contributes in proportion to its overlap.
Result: 28.2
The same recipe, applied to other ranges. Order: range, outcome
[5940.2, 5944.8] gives 27.5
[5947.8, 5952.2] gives 27.3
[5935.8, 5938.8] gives 25.2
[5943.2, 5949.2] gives 28.9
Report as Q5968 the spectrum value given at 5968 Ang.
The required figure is 29.2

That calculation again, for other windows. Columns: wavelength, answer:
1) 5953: 23.3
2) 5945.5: 31.7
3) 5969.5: 27.2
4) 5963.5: 29.7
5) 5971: 28.4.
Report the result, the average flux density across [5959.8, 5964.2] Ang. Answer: 27.4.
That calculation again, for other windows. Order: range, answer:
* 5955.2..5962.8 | 25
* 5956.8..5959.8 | 23.5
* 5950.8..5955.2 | 26.3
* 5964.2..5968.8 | 30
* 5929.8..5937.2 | 27.8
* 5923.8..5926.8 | 27.3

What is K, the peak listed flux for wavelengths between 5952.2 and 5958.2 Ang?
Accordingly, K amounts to 28.7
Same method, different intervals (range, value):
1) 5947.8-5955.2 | 29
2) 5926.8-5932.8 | 28.5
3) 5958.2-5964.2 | 29.7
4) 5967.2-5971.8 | 29.2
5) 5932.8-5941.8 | 31.3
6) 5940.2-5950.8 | 31.7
